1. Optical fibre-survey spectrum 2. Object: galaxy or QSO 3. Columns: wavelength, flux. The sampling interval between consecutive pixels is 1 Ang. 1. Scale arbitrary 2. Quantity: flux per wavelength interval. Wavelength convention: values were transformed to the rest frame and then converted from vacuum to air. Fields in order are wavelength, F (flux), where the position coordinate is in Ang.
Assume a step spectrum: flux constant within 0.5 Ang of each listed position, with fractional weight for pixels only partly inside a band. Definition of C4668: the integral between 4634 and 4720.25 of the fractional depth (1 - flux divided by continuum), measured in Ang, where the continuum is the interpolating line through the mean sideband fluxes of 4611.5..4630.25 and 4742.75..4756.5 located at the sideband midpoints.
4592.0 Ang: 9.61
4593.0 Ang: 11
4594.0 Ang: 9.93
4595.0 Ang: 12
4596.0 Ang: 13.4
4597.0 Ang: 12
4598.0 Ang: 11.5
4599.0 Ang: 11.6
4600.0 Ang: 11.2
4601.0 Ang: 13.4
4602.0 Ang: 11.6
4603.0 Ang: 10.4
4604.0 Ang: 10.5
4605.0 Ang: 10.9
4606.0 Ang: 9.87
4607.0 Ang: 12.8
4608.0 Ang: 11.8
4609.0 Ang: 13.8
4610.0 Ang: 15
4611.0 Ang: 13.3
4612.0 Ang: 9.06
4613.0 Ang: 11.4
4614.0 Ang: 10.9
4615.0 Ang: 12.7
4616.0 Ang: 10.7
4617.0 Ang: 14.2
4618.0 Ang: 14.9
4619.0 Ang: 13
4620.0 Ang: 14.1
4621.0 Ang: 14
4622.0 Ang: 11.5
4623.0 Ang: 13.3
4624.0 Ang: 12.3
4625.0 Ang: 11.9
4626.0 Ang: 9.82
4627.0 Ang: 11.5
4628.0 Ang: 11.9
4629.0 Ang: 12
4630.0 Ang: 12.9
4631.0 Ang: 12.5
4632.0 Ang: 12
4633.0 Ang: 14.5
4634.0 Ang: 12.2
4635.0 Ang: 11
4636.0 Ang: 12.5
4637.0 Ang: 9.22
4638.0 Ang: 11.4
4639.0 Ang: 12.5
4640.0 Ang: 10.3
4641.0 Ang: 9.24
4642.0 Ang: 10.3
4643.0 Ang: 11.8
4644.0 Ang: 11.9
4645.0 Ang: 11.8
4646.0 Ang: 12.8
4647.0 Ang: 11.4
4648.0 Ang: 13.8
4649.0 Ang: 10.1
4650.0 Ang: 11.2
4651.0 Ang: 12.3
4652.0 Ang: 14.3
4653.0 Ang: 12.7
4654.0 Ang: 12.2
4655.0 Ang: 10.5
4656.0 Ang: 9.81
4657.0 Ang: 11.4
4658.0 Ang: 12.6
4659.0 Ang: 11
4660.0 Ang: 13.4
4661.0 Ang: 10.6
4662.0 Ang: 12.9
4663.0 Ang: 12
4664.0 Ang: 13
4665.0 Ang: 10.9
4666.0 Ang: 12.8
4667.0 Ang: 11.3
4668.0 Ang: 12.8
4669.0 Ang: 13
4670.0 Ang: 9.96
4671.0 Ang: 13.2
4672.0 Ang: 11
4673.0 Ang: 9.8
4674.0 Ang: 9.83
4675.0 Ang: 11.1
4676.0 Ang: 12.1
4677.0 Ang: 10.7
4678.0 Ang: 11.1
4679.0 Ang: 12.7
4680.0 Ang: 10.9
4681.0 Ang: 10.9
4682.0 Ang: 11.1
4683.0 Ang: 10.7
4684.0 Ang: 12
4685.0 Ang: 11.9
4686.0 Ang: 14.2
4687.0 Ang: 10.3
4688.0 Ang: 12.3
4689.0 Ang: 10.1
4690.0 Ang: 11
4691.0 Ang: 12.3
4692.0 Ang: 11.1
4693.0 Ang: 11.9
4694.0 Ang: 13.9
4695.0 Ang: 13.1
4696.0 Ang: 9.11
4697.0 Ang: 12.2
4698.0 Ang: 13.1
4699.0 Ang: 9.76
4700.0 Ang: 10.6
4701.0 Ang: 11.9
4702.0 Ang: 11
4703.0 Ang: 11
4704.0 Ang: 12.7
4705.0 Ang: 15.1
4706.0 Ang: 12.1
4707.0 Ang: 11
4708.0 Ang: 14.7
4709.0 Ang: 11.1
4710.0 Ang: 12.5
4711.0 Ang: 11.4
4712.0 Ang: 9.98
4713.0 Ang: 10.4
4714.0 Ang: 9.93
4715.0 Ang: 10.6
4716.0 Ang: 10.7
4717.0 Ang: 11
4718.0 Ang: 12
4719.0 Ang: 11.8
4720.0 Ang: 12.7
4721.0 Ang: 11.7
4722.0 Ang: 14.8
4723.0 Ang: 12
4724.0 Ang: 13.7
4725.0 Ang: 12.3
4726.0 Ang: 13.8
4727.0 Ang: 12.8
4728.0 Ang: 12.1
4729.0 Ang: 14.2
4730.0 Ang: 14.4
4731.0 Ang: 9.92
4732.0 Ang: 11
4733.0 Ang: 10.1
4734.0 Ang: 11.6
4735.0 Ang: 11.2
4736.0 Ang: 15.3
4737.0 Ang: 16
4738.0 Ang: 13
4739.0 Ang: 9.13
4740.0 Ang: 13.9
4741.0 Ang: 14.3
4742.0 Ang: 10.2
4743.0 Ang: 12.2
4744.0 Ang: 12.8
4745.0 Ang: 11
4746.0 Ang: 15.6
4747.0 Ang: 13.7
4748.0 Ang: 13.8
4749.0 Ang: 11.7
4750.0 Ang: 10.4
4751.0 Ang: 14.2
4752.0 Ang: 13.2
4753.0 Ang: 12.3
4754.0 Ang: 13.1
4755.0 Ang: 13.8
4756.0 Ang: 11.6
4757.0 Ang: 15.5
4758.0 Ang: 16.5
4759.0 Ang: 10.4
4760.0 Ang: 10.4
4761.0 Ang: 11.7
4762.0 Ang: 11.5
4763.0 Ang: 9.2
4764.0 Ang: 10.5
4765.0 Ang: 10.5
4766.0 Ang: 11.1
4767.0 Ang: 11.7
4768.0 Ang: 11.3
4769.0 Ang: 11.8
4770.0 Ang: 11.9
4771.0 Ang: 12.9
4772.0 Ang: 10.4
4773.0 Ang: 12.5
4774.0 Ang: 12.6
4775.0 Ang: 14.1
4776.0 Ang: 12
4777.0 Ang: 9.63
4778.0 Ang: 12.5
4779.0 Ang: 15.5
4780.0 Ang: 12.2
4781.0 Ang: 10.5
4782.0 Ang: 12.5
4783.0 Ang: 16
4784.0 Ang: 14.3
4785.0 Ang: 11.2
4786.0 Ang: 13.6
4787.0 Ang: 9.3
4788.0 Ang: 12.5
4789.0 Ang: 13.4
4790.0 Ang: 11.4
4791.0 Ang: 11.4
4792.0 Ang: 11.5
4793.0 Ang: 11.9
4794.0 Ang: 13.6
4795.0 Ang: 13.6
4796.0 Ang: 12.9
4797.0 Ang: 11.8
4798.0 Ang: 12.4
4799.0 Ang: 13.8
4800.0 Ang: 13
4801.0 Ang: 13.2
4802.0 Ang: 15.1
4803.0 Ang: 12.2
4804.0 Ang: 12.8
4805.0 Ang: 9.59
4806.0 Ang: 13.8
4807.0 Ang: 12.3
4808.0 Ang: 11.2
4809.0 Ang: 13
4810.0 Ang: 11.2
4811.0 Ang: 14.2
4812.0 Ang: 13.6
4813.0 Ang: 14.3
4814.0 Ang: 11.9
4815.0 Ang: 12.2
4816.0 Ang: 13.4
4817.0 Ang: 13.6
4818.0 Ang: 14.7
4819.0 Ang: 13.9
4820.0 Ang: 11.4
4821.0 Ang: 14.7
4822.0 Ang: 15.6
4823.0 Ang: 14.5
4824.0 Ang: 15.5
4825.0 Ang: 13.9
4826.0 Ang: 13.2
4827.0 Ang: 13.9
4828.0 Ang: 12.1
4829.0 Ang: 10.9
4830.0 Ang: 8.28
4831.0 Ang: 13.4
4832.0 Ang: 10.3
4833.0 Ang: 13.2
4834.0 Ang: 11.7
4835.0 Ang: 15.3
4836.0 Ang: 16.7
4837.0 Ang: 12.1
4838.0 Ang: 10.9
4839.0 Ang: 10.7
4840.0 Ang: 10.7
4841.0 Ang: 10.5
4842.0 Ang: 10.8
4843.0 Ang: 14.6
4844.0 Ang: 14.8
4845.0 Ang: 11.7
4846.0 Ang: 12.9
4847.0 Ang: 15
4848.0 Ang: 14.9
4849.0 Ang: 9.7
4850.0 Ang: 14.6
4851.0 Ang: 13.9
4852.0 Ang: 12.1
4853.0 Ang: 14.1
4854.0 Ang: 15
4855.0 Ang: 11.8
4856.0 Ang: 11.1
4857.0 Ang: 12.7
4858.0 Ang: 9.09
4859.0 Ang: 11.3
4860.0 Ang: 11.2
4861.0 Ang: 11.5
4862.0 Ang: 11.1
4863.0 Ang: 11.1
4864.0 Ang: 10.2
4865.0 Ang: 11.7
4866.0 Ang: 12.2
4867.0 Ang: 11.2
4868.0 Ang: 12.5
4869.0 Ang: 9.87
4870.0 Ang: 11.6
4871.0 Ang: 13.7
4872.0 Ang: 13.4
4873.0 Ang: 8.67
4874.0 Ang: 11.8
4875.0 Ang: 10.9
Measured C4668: 5.99 Ang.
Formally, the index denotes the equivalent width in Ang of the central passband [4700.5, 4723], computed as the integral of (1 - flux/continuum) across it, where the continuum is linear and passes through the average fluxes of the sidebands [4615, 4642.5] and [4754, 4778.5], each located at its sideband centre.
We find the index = 0.3 Ang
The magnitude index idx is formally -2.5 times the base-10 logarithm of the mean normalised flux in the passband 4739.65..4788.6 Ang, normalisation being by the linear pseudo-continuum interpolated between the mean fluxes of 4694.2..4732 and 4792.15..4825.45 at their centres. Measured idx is 0.02 mag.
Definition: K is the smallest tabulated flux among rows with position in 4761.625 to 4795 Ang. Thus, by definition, 9.2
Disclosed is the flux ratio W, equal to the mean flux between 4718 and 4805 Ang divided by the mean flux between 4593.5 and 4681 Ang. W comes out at 1.1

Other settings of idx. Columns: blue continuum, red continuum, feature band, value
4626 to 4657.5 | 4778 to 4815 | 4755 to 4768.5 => 0.062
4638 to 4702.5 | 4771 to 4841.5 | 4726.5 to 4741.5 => -0.042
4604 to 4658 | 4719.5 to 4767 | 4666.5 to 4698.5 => 0.057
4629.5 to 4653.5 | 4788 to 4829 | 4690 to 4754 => 0.019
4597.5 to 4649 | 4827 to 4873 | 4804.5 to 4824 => -0.089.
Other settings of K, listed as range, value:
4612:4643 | 9.06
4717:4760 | 9.13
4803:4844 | 8.28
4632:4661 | 9.22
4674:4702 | 9.11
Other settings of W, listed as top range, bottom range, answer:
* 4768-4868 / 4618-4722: 1.07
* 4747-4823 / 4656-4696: 1.08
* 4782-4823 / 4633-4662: 1.11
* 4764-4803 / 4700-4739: 1.02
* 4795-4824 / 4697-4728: 1.10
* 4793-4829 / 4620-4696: 1.12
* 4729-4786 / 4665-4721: 1.07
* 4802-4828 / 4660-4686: 1.14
